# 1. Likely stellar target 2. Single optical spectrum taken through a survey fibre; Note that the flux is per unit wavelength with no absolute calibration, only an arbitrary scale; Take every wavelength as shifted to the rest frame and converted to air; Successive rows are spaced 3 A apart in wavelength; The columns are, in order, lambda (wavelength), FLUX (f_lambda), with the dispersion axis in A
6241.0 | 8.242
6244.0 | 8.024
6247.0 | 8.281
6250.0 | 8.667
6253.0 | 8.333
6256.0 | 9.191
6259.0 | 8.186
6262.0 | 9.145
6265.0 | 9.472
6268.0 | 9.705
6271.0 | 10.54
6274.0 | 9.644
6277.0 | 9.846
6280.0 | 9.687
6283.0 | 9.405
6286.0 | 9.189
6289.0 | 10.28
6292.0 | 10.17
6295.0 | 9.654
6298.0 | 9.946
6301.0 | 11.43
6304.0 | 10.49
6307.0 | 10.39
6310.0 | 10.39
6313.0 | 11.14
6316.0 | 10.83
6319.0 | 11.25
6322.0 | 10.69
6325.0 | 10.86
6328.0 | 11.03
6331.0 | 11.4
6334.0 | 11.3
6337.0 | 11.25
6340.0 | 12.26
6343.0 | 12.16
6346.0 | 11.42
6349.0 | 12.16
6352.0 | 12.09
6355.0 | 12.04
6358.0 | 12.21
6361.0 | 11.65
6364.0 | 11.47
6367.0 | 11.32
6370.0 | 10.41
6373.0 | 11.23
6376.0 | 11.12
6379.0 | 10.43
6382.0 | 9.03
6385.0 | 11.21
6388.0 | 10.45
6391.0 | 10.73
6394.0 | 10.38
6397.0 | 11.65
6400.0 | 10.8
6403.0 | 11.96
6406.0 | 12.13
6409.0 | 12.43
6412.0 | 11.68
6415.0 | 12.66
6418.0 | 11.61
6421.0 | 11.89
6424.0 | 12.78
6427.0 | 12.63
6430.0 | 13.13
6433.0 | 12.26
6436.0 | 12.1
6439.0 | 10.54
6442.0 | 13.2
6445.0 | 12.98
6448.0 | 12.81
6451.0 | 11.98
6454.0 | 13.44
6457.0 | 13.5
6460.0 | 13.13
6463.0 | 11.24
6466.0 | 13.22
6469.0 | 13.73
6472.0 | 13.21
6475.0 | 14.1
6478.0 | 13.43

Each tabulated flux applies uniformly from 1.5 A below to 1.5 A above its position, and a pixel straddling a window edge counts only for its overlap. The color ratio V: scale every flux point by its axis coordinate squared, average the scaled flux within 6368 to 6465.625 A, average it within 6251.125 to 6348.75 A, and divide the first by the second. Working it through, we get 1.18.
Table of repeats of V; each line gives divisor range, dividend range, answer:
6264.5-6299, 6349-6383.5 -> 1.18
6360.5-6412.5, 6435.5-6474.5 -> 1.17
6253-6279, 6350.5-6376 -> 1.26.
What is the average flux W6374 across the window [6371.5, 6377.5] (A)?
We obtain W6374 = 11.2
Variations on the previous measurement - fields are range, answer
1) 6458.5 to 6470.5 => 12.8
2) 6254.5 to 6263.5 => 8.84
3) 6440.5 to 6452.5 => 12.7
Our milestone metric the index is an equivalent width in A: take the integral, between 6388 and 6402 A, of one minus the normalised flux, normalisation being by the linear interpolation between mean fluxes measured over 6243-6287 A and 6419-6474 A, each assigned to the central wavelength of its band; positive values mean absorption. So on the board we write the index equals 0.9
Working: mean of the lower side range 9.17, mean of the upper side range 12.7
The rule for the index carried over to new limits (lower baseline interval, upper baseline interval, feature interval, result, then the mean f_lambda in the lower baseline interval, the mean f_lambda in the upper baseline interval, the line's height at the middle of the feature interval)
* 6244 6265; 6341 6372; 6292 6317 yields -0.9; 8.65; 11.7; 10.1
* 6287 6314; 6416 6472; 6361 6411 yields 2.7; 10.4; 12.6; 11.7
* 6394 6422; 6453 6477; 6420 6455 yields 0.1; 11.8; 13.2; 12.5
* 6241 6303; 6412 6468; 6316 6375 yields -3.9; 9.42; 12.5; 10.8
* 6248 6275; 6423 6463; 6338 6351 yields -1.5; 9.18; 12.6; 10.7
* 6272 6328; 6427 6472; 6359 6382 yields 0.9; 10.3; 12.7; 11.4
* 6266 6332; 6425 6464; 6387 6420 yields 1.2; 10.3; 12.6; 11.9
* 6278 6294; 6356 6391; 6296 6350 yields -4.4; 9.75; 11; 10.3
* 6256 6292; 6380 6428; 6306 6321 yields -1.0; 9.56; 11.5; 10.1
